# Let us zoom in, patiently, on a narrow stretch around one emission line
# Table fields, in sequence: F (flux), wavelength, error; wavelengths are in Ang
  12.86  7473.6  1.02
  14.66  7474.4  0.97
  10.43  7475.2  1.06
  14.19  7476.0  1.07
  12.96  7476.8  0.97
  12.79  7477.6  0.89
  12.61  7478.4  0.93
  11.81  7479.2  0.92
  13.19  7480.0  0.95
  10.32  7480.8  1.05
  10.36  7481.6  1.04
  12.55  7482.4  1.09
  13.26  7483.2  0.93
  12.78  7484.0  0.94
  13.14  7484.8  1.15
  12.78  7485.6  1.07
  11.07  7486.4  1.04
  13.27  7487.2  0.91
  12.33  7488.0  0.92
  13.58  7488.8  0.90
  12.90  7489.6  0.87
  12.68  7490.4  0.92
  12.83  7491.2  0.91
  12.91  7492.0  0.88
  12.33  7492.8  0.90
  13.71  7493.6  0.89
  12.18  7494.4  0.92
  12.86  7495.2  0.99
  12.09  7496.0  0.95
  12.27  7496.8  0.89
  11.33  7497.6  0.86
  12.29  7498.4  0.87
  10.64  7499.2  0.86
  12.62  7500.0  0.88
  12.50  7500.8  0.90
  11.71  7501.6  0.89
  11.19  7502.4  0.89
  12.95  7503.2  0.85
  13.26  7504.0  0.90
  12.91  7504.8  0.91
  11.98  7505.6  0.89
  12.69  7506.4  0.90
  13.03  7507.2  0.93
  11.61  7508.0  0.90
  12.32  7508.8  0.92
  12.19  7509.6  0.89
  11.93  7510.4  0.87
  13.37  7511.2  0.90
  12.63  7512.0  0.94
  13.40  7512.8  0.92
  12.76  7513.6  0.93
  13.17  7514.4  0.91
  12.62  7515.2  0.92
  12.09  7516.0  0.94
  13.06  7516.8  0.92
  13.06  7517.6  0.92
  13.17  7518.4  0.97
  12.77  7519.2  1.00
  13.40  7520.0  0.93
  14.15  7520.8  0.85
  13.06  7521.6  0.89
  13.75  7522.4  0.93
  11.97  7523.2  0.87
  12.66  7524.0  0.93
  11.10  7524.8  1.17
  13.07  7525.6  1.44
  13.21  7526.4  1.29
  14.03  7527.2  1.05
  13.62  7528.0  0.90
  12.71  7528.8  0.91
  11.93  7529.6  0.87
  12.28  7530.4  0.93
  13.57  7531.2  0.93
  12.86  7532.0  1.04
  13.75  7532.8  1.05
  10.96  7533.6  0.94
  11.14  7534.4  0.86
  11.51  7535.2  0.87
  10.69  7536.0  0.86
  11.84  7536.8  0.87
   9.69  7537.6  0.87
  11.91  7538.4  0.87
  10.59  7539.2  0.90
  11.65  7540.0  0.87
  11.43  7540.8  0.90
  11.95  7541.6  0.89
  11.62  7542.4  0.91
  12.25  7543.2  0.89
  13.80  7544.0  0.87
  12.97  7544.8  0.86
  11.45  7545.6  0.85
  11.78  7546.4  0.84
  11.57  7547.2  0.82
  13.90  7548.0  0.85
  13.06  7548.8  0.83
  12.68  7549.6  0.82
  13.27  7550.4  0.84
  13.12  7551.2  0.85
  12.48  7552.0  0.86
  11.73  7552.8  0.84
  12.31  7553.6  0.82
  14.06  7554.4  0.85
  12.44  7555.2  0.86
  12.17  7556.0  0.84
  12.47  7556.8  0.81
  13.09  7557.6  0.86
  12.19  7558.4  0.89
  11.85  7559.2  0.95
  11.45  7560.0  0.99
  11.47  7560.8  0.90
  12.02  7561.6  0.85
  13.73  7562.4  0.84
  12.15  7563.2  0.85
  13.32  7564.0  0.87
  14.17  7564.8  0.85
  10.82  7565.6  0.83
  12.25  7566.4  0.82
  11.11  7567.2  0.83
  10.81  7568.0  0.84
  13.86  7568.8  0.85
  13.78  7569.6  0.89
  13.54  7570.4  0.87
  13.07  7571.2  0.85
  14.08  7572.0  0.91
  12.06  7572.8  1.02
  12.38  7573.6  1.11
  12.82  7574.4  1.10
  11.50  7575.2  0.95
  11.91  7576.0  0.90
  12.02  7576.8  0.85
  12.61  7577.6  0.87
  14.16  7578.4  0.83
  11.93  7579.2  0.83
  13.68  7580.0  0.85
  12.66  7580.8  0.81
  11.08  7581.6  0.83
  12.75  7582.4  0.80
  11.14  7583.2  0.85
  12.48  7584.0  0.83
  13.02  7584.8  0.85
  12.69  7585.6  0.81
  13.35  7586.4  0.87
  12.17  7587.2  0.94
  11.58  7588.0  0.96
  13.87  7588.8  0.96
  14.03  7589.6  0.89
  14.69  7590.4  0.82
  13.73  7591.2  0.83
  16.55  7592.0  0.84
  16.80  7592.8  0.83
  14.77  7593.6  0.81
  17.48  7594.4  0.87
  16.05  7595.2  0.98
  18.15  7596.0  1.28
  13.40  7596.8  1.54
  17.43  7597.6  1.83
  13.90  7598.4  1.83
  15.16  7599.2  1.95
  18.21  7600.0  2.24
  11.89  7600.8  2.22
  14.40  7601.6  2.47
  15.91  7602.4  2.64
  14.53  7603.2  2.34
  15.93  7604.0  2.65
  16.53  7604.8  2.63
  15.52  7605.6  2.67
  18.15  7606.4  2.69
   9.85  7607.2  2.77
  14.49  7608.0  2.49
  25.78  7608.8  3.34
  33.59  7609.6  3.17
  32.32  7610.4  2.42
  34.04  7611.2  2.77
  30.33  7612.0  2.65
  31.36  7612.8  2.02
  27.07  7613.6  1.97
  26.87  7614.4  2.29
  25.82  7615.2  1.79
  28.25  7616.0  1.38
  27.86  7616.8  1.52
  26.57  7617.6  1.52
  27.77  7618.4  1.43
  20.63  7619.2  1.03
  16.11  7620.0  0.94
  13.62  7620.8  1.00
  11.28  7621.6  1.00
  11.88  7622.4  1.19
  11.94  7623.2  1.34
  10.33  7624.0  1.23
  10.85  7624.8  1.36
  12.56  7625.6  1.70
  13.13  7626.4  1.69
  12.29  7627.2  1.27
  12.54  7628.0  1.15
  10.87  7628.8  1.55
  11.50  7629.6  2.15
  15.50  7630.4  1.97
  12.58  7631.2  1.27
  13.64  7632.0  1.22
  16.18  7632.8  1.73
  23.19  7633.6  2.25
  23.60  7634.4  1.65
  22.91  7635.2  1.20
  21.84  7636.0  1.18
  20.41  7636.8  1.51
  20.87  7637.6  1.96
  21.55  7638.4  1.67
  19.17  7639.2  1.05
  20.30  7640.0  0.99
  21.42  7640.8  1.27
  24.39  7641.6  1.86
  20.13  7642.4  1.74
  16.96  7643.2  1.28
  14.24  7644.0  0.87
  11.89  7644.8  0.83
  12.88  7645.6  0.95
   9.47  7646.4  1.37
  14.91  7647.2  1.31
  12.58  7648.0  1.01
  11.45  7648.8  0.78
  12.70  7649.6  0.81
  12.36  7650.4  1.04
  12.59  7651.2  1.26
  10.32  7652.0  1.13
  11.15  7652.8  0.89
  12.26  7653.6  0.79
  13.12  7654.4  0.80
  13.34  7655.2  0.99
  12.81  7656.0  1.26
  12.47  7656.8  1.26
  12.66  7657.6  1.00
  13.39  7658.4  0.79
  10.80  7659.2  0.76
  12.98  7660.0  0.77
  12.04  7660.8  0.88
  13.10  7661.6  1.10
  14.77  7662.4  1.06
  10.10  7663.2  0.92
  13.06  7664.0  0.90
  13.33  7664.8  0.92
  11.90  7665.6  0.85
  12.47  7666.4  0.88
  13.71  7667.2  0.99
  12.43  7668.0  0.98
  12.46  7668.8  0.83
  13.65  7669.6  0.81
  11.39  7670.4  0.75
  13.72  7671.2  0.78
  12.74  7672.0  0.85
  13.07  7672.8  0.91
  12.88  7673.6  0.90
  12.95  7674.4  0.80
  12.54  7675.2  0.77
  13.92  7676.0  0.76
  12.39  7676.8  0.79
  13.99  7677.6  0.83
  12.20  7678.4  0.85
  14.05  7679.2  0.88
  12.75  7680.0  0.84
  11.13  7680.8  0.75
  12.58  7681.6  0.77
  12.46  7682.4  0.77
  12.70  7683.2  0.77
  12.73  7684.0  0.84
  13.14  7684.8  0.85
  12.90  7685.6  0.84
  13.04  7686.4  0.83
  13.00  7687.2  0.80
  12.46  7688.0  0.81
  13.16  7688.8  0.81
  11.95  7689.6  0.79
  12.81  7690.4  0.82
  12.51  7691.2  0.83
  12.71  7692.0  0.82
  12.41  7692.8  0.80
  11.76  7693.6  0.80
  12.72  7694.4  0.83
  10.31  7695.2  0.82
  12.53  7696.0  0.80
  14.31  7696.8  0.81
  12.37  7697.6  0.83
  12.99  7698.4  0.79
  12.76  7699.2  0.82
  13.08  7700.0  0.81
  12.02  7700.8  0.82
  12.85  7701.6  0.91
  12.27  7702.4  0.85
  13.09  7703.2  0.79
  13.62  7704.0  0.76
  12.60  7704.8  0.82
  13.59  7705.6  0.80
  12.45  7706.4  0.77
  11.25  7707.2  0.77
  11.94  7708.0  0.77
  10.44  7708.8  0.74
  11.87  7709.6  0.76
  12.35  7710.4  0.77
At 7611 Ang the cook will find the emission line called H-alpha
